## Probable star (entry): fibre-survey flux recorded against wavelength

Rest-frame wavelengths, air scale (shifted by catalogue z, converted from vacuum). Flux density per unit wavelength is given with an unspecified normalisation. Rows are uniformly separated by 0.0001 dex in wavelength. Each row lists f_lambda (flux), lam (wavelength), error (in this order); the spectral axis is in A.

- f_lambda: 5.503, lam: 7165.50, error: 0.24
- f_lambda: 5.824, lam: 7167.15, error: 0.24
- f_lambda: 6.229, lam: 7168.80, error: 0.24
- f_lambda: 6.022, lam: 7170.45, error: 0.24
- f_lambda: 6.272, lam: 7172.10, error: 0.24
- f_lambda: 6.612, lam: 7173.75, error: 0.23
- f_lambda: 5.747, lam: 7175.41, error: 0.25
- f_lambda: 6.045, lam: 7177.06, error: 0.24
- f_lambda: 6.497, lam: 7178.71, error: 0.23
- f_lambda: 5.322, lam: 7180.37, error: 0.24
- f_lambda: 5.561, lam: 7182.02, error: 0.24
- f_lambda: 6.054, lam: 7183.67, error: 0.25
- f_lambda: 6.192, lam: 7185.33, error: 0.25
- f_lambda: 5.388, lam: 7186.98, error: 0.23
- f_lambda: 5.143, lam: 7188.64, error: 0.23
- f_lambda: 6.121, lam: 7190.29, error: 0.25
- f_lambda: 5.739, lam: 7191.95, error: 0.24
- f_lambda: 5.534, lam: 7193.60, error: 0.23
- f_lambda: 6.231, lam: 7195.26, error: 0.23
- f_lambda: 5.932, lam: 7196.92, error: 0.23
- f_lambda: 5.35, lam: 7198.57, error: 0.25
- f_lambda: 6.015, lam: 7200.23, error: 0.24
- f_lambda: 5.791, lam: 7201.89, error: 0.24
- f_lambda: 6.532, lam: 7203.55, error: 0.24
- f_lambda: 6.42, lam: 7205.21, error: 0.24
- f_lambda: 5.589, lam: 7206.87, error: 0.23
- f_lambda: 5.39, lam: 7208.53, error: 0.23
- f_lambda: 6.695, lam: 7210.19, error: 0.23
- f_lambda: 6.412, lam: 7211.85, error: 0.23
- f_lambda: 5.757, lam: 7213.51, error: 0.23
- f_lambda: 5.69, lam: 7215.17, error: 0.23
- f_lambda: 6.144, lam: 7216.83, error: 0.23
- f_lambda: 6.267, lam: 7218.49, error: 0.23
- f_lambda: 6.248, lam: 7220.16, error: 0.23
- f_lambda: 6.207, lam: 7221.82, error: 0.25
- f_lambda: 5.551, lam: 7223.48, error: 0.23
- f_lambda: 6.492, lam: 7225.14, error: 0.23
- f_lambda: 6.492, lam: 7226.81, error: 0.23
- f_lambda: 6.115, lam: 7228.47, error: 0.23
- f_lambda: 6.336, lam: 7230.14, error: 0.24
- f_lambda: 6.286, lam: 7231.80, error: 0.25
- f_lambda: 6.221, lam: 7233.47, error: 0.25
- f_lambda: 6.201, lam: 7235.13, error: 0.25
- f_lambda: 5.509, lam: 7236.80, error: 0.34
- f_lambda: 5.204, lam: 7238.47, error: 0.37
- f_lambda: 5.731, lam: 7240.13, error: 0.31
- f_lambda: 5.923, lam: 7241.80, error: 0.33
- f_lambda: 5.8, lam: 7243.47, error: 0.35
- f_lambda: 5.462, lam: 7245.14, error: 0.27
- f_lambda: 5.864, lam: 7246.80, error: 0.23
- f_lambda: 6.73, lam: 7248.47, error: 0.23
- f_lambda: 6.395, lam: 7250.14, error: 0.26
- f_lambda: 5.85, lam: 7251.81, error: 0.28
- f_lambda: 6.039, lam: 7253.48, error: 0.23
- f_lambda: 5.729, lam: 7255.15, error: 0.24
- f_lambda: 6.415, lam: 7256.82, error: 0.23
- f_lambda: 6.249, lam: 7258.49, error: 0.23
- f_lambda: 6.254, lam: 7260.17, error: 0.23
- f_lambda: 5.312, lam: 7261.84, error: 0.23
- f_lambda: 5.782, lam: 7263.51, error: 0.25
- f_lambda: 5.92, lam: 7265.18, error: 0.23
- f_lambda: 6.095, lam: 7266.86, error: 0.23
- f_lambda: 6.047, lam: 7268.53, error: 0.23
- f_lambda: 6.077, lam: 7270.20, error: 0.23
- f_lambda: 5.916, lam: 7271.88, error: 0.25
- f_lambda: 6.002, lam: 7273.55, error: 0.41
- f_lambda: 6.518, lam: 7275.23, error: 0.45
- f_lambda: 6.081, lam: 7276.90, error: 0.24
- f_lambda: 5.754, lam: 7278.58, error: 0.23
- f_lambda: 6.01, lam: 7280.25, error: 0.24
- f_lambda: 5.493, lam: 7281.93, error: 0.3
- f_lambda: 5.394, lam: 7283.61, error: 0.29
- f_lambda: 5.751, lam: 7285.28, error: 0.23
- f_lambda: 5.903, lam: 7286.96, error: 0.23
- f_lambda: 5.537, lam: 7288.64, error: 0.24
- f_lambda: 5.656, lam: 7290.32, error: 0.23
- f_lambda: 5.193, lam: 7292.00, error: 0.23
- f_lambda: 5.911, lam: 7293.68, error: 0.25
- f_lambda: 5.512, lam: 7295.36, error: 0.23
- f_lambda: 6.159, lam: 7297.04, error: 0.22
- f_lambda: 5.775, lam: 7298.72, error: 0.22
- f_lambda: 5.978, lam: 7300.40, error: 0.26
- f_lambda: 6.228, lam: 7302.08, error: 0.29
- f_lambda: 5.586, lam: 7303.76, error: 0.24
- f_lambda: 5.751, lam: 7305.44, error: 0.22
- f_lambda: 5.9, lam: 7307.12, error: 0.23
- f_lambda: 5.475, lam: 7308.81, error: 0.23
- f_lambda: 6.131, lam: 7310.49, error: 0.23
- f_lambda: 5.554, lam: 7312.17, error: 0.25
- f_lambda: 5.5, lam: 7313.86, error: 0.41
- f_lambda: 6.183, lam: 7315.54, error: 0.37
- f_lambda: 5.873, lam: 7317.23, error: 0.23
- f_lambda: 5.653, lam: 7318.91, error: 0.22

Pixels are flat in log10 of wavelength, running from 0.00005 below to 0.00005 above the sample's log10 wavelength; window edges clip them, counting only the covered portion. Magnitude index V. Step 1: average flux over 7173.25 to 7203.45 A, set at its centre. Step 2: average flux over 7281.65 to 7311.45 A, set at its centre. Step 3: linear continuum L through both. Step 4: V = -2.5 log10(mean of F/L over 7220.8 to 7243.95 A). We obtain -0.037 mag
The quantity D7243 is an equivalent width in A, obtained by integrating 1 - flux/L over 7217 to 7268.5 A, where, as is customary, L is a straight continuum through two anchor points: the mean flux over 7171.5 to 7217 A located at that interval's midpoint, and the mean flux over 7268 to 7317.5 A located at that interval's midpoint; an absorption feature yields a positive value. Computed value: -1.3 A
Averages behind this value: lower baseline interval 5.93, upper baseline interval 5.83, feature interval 6.02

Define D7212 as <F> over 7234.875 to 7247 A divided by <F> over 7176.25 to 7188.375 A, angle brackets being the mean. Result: 0.97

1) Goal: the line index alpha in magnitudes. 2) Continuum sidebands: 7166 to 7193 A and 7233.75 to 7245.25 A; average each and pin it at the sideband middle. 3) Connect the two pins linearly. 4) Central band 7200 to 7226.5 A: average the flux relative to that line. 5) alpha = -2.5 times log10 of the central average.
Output -0.05 mag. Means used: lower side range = 5.92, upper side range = 5.73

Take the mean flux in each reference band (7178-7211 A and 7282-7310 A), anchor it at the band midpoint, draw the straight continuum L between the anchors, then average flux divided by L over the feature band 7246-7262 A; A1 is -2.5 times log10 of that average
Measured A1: -0.06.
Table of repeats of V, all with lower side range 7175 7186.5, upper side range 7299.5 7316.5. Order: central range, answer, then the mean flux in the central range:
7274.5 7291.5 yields 0.01 mag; 5.79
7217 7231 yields -0.06 mag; 6.21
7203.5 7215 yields -0.03 mag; 6.06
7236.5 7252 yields 0.00 mag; 5.86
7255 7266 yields -0.02 mag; 5.97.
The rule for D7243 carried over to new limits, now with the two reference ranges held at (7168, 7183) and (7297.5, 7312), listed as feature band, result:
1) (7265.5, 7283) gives -0.3 A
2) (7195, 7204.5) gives 0.1 A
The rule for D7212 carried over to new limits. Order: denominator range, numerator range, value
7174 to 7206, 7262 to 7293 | 0.99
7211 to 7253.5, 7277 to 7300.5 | 0.95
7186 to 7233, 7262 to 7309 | 0.97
